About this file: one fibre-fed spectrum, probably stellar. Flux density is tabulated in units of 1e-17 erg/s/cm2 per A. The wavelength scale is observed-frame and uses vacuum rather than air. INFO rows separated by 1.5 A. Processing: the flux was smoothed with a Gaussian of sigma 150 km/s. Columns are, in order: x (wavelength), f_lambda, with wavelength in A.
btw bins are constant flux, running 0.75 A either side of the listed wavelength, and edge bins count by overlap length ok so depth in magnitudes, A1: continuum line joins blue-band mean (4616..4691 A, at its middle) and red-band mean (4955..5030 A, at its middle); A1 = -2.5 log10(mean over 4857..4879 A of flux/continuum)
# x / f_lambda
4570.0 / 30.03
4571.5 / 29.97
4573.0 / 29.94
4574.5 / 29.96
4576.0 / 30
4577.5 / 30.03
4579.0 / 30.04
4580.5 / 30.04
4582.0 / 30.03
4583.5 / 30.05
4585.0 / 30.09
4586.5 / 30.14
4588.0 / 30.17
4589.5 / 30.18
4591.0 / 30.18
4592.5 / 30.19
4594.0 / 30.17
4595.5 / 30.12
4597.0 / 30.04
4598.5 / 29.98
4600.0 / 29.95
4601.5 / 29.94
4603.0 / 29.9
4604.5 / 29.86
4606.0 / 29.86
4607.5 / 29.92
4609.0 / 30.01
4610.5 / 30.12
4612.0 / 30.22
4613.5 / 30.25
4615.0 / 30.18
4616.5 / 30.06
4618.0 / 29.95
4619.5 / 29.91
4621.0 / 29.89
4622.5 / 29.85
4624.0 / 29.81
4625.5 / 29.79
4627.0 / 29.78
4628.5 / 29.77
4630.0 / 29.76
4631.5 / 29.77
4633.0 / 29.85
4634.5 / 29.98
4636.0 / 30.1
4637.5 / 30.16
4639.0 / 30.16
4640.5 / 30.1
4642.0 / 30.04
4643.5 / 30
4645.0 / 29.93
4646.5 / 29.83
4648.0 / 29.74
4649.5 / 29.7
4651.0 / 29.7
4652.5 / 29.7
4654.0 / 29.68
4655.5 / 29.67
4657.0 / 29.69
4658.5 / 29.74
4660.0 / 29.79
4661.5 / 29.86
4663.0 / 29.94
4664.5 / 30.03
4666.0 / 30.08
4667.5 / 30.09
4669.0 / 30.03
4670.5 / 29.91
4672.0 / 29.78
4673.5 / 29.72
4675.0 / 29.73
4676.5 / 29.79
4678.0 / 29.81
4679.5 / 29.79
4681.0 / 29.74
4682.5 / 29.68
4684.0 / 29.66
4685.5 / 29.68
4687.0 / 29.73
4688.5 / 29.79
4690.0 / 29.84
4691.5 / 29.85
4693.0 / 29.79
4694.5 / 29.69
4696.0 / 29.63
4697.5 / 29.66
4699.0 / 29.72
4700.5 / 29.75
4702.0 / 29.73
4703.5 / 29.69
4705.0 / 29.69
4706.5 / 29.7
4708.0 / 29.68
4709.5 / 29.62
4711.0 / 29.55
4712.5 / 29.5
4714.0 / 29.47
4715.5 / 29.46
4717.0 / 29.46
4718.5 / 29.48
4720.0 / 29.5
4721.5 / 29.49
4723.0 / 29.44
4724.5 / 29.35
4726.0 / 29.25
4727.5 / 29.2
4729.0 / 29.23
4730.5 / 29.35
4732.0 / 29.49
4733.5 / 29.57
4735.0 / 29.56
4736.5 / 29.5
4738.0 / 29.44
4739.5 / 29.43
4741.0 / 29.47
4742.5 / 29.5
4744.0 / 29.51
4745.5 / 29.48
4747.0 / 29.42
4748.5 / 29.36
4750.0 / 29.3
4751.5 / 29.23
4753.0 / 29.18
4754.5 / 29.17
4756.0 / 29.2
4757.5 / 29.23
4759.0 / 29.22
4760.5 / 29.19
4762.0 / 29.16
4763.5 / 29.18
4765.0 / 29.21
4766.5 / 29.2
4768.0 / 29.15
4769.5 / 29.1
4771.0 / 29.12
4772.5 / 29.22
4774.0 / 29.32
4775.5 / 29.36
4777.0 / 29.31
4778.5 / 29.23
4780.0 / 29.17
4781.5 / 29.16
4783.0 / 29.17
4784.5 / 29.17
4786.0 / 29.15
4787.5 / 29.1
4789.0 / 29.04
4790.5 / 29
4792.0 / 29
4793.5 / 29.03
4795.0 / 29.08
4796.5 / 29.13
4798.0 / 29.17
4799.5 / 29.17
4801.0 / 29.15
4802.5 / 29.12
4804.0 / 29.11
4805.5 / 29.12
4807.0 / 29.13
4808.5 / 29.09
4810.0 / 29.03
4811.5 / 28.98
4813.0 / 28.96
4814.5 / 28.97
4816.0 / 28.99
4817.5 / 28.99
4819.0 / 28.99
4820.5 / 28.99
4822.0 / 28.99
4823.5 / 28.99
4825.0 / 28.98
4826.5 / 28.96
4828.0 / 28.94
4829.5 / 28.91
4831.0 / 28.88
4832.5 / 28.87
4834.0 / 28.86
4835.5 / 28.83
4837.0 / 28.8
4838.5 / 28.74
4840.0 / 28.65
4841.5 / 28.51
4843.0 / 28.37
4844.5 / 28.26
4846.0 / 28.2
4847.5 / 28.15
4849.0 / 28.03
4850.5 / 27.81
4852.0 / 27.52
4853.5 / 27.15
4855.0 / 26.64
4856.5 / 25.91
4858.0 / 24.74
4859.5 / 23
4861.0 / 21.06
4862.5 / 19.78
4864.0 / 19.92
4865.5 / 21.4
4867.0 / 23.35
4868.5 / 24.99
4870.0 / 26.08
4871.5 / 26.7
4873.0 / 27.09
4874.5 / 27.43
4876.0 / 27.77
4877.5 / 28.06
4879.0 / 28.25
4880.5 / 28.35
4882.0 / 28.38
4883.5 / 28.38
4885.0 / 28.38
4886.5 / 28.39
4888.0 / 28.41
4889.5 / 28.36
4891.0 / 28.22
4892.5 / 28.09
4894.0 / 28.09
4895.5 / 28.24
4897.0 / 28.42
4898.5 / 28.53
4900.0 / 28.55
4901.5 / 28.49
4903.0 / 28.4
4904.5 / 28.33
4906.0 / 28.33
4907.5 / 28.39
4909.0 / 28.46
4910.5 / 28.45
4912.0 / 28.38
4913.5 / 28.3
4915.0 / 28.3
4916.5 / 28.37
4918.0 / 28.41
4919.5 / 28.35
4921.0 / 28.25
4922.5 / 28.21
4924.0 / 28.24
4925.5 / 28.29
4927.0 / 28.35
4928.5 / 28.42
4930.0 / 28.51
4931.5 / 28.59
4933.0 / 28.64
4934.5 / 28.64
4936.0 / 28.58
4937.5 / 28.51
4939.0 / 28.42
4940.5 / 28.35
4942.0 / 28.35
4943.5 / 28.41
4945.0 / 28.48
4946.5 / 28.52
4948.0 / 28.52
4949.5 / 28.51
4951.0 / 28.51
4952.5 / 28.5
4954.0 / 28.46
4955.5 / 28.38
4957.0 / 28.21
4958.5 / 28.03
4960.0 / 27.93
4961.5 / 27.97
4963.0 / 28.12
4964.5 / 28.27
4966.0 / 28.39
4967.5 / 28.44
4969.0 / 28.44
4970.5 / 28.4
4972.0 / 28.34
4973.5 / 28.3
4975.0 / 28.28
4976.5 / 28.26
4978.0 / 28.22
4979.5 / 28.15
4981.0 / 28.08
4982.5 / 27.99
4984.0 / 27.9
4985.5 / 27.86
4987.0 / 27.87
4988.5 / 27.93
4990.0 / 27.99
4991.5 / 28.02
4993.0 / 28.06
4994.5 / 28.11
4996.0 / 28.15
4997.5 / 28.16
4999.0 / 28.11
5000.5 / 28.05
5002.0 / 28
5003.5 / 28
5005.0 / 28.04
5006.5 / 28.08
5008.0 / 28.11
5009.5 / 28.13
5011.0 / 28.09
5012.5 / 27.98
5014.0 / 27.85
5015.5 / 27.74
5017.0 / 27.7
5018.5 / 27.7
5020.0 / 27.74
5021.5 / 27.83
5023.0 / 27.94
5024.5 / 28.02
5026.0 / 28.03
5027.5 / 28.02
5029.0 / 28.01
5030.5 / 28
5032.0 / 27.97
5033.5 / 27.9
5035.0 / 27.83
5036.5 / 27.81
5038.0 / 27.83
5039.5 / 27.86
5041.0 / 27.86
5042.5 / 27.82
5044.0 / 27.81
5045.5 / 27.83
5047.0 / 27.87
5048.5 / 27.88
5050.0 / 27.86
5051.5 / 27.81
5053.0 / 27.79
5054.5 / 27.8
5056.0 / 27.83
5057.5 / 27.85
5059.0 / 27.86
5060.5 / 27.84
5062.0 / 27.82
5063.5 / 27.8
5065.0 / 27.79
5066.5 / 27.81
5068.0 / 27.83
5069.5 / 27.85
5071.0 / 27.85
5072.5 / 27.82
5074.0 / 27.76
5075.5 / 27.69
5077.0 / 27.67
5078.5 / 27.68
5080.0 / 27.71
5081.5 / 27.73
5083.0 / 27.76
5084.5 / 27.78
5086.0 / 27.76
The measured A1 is 0.17 mag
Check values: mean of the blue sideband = 29.9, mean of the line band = 24.5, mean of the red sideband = 28.1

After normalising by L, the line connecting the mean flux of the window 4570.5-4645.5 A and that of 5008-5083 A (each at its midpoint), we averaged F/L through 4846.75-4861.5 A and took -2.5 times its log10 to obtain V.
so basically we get 0.11 mag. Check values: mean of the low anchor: 30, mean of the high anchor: 27.8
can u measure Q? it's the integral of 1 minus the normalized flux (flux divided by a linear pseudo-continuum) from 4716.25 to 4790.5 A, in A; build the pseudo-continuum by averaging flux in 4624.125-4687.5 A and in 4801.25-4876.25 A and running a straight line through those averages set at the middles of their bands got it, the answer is -1.9 A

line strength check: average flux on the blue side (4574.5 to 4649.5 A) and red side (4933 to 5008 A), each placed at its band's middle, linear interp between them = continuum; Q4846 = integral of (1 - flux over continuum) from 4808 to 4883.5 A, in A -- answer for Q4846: 3.93 A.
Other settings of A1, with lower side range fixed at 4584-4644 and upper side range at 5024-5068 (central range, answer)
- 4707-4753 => 0.00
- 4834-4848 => 0.01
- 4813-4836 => 0.00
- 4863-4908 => 0.05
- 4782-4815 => 0.00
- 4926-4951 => 0.00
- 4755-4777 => 0.00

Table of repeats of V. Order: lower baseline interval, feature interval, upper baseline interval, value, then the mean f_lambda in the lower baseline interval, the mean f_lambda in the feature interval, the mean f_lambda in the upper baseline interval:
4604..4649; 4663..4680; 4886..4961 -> -0.01 mag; 30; 29.9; 28.4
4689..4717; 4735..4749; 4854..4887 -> -0.03 mag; 29.7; 29.5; 25.6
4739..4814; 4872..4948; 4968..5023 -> 0.01 mag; 29.2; 28.3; 28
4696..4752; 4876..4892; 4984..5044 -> 0.01 mag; 29.5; 28.3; 28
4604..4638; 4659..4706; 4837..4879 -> -0.03 mag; 29.9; 29.8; 26.1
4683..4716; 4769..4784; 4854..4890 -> -0.05 mag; 29.7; 29.2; 25.9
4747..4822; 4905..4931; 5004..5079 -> 0.00 mag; 29.1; 28.4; 27.9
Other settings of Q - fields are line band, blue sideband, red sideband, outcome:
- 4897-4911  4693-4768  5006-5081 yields 0.1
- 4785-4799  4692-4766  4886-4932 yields 0.0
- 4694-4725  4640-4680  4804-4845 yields 0.0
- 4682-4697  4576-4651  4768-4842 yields -0.1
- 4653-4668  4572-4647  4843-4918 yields -0.2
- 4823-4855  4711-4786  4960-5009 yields 0.5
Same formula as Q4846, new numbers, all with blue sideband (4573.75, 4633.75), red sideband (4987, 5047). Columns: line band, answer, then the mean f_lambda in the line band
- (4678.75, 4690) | -0.1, 29.7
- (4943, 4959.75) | -0.1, 28.4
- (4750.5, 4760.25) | 0.0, 29.2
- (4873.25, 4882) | 0.2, 28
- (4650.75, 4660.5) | 0.0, 29.7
